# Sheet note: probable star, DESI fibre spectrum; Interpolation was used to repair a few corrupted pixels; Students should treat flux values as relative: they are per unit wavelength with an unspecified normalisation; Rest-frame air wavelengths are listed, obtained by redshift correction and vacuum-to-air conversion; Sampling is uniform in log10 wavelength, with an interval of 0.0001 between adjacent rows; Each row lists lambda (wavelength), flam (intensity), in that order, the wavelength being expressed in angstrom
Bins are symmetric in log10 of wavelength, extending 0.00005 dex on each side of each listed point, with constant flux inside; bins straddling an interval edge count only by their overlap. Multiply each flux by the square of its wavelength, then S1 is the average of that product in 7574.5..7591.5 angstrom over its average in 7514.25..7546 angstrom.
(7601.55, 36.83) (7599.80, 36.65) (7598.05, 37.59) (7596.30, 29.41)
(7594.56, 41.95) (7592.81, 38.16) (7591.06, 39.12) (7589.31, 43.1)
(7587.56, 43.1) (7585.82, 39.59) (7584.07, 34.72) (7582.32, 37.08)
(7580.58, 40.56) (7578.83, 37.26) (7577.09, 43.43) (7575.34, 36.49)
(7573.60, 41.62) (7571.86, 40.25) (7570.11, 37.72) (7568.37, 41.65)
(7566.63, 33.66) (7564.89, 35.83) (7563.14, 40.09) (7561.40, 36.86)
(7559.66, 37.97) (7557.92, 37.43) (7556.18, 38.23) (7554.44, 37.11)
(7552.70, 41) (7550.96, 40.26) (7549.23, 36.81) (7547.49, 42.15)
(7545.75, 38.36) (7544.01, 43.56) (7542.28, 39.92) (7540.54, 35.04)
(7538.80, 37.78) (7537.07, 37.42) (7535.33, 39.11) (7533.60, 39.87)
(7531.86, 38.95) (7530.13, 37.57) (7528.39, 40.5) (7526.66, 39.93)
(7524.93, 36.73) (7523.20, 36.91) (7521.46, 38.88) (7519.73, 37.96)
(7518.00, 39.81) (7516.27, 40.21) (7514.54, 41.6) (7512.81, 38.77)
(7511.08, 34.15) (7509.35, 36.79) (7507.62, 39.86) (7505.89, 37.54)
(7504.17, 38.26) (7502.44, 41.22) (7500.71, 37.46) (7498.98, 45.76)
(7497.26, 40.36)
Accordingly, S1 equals 1.0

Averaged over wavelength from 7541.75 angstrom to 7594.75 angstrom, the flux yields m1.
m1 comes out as 39.2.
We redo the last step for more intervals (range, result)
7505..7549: 38.7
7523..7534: 38.7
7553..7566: 37.7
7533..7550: 39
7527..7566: 38.7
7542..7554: 40.2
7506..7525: 38.4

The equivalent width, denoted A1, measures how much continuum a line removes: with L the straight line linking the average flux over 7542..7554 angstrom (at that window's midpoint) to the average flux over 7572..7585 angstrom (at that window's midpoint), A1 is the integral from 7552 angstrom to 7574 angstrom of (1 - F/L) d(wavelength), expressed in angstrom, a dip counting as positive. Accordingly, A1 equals 0.7 angstrom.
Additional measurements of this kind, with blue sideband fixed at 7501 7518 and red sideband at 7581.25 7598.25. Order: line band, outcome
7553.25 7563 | 0.2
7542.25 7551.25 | -0.4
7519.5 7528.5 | 0.1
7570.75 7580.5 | -0.3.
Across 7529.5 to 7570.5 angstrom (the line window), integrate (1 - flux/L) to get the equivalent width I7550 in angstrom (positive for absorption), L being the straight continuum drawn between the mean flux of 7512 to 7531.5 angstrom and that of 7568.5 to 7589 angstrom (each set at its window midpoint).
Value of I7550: 0.7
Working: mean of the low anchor 39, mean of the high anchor 39.5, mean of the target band 38.5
